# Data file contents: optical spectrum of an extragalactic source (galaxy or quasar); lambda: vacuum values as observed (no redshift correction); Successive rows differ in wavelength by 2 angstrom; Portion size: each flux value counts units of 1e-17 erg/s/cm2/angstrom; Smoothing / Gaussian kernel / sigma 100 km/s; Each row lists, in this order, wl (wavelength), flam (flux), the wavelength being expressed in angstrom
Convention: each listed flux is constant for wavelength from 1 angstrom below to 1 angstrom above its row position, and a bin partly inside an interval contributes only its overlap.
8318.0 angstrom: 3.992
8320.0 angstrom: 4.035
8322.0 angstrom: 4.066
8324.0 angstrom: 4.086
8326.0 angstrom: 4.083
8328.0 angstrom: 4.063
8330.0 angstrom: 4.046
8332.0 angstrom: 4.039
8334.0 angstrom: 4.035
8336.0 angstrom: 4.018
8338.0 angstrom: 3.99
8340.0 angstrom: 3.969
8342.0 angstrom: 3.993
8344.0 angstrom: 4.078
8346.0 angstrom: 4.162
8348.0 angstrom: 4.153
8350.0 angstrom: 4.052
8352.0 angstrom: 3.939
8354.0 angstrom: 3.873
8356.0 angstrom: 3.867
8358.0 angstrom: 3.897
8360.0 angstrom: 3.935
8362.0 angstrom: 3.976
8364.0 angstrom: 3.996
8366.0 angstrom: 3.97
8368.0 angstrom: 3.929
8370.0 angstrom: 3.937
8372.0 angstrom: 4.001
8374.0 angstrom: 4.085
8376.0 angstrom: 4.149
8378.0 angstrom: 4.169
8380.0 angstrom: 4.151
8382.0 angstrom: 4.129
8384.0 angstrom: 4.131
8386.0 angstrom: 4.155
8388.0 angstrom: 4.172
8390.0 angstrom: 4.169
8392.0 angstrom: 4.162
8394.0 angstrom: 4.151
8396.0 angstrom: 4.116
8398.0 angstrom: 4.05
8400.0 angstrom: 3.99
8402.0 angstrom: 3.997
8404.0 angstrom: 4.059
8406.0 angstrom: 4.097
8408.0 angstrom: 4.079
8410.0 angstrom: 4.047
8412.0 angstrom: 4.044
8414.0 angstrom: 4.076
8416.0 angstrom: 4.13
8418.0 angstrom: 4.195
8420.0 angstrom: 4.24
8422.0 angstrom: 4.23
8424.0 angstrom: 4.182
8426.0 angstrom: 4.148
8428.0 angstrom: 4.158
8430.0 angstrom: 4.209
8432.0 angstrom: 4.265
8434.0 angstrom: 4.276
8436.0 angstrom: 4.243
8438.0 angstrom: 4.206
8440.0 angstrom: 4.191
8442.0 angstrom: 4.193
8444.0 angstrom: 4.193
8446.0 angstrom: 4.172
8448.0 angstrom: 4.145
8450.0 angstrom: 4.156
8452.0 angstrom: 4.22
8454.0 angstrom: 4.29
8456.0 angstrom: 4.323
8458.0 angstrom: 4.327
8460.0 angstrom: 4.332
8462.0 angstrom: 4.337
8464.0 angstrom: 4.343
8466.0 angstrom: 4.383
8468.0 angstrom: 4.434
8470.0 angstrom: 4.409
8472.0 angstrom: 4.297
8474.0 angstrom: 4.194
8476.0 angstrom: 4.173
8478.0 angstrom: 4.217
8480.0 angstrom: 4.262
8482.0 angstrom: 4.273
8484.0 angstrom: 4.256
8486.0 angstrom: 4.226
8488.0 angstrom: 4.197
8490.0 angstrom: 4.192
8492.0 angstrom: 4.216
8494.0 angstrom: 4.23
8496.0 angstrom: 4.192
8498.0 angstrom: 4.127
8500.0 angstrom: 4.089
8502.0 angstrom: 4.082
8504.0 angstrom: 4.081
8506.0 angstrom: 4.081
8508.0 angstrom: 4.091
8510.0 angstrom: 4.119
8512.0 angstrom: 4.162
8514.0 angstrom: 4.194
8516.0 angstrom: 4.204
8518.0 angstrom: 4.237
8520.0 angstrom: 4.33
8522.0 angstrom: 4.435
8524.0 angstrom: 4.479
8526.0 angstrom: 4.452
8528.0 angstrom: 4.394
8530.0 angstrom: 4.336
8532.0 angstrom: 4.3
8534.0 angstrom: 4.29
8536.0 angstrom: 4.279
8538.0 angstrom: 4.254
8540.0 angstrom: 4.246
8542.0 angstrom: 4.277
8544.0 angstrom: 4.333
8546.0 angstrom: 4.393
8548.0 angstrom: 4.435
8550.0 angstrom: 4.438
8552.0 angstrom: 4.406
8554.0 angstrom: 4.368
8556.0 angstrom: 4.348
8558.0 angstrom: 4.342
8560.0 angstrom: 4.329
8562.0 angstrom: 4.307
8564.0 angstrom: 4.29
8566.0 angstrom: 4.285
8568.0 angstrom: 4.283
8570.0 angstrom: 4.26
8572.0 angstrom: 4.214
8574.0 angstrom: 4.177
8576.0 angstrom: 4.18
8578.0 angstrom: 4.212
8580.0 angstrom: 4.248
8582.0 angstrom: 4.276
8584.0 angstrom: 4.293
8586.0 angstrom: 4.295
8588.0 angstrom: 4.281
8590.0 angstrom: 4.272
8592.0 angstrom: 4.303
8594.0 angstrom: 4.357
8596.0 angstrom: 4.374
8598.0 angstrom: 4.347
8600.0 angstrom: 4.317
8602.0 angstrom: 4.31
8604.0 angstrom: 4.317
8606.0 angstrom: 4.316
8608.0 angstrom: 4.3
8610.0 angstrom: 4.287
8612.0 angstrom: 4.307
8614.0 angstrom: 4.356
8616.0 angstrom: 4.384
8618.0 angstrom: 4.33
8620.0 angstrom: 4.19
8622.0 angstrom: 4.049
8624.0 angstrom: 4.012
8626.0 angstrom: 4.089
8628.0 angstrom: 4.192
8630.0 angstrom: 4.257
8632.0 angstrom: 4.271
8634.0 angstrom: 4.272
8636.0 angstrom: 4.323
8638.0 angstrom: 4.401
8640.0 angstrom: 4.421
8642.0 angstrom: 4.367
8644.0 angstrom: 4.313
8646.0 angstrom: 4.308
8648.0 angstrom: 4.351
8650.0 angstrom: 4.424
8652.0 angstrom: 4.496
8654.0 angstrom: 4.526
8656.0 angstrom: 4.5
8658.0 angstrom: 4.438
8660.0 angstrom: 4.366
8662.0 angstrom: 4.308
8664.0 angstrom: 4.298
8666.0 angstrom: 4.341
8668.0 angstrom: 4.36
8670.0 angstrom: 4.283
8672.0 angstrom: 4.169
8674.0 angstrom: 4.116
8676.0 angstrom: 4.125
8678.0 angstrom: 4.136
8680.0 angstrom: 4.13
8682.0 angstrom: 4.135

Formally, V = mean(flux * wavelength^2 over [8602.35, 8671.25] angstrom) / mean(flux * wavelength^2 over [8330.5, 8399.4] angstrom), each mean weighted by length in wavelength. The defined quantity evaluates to 1.14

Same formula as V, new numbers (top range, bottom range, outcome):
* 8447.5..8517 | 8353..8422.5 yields 1.06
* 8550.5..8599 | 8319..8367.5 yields 1.13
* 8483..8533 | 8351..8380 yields 1.10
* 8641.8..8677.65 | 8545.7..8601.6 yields 1.03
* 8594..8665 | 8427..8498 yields 1.06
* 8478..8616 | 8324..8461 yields 1.08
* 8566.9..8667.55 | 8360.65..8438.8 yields 1.10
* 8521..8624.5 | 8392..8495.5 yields 1.06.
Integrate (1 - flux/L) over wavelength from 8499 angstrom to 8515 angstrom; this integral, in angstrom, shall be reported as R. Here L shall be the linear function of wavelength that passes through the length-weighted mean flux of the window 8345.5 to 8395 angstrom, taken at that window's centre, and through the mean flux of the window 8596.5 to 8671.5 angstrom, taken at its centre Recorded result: 0.3 angstrom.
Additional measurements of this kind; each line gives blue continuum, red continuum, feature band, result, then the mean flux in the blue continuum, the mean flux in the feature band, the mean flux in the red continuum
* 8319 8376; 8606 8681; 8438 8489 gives -1.7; 4.01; 4.26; 4.29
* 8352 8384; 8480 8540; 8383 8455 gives -1.2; 4.01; 4.15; 4.24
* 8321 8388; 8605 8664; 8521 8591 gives -1.3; 4.04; 4.31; 4.32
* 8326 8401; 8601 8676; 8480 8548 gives -1.0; 4.05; 4.25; 4.3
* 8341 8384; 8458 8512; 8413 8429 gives -0.2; 4.02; 4.17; 4.23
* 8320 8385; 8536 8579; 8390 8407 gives 0.0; 4.03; 4.08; 4.3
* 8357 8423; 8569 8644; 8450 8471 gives -1.0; 4.08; 4.33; 4.28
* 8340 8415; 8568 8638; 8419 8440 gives -0.6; 4.05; 4.21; 4.27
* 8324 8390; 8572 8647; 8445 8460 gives -0.4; 4.04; 4.24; 4.28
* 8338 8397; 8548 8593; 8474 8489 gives -0.1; 4.05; 4.23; 4.29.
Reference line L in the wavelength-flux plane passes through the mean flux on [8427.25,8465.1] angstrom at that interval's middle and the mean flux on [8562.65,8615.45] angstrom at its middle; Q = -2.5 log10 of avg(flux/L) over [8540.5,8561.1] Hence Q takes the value -0.02 mag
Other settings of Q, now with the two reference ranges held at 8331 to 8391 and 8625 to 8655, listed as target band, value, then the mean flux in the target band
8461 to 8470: -0.06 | 4.38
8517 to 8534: -0.04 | 4.37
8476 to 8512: 0.00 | 4.17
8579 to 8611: 0.00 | 4.31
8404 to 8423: -0.01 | 4.12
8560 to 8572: -0.01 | 4.28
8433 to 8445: -0.03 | 4.22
